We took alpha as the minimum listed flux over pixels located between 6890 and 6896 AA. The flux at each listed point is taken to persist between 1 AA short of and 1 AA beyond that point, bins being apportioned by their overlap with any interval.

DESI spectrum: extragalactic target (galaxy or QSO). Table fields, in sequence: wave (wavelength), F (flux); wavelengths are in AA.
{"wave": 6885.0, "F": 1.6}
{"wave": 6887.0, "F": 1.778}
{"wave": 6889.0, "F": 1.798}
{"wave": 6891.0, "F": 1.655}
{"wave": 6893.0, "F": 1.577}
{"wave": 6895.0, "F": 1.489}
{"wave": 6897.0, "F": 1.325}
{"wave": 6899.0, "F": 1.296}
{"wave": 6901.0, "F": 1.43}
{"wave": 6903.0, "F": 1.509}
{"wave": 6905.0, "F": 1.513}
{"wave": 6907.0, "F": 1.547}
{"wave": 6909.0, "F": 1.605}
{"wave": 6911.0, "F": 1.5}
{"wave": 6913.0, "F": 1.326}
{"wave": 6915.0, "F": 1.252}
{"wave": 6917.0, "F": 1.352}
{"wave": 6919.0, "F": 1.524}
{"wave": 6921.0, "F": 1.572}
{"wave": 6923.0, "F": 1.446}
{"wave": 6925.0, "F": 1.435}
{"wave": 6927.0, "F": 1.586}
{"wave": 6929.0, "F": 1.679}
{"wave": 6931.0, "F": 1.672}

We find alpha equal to 1.489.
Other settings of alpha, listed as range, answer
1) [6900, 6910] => 1.43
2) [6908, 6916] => 1.252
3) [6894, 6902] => 1.296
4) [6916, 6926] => 1.352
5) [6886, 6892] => 1.655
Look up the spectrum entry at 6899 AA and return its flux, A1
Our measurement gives 1.296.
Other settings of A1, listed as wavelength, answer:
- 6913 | 1.326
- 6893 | 1.577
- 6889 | 1.798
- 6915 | 1.252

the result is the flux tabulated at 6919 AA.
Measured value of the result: 1.524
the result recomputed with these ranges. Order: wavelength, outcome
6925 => 1.435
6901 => 1.43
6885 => 1.6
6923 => 1.446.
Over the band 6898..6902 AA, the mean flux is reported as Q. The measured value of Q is 1.36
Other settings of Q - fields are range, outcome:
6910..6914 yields 1.41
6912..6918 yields 1.31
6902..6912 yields 1.53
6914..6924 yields 1.43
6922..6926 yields 1.44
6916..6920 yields 1.44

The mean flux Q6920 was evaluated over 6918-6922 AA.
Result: 1.55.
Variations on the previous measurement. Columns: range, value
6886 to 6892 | 1.74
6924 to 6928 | 1.51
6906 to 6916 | 1.45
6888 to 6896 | 1.63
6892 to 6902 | 1.42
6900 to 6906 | 1.48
